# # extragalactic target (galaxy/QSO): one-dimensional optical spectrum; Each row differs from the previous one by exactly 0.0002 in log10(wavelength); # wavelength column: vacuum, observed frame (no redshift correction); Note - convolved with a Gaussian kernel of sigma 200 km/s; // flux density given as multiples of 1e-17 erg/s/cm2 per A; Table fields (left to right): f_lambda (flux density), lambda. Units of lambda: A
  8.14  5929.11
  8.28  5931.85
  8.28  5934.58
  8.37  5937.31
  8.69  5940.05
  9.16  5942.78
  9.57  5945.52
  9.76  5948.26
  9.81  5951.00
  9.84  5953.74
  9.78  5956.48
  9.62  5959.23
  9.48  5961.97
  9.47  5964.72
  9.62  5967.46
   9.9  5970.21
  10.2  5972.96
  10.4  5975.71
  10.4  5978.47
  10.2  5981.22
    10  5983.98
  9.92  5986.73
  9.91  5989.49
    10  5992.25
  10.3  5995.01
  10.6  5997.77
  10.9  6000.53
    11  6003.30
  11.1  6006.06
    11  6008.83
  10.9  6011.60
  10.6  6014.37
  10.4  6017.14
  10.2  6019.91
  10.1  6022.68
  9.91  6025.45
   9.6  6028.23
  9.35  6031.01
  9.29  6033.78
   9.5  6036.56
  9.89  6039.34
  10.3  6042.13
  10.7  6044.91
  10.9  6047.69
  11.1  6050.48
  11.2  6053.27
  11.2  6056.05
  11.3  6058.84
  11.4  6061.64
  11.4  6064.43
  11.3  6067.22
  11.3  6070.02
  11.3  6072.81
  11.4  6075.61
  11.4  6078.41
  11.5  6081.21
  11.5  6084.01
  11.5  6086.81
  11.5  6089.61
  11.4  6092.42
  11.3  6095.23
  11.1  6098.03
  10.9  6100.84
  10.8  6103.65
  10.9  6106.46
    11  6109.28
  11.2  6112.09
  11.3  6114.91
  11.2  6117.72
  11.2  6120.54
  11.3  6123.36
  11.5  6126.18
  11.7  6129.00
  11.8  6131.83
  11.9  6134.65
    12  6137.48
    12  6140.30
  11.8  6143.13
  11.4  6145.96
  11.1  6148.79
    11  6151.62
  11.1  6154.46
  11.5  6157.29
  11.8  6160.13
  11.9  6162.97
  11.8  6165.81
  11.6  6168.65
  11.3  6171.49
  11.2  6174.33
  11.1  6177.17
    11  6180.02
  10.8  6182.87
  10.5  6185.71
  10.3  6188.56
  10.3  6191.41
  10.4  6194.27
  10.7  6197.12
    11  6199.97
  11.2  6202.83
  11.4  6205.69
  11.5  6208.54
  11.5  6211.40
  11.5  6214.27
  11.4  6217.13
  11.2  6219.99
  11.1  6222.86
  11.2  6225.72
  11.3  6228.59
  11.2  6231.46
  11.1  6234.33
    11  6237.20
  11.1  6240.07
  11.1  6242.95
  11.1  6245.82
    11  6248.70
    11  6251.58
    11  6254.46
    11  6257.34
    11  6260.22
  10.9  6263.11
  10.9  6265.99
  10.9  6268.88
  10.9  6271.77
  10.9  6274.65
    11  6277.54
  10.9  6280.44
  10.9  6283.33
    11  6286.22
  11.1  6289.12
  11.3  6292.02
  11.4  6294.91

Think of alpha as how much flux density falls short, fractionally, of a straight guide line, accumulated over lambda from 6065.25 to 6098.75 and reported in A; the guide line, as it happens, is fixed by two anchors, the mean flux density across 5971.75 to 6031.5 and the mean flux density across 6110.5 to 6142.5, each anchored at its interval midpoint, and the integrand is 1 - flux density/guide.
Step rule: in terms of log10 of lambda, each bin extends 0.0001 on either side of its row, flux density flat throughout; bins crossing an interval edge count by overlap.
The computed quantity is -0.8 A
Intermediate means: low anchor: 10.3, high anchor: 11.6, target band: 11.4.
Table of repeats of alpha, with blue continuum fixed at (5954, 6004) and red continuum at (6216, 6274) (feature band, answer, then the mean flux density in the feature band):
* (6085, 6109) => -1.50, 11.2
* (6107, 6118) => -0.60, 11.1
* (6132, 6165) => -2.76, 11.6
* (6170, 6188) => -0.22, 11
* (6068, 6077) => -0.78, 11.3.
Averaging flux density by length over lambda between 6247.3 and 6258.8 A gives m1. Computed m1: 11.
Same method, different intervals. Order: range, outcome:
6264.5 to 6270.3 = 10.9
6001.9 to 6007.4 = 11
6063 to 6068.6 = 11.4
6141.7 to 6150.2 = 11.4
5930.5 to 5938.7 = 8.31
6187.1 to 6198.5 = 10.4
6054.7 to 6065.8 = 11.3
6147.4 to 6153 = 11.1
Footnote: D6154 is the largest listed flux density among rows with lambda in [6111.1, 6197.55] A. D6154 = 12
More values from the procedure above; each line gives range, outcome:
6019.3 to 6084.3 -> 11.5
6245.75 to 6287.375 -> 11.1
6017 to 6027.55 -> 10.4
